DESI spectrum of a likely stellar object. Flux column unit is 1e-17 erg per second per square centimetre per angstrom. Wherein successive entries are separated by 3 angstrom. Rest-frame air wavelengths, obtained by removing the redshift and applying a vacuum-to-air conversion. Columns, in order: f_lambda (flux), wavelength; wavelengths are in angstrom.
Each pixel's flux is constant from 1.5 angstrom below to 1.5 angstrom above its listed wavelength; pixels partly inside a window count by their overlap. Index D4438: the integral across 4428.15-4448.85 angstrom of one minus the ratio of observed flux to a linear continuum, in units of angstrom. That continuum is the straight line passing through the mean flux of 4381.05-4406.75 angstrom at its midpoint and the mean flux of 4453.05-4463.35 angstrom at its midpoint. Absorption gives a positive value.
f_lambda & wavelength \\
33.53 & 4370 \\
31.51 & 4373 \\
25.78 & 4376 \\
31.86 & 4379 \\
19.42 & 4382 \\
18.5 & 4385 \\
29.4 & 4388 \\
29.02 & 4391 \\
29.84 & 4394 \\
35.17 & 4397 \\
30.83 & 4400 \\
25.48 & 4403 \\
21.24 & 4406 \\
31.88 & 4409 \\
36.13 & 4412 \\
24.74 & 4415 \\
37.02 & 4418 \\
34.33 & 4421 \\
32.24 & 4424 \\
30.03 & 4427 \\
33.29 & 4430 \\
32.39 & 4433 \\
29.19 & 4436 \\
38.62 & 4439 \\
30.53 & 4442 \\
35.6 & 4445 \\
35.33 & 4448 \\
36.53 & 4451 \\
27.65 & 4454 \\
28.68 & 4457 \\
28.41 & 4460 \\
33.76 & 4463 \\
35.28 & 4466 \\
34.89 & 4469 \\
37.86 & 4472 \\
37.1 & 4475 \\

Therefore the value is -3.57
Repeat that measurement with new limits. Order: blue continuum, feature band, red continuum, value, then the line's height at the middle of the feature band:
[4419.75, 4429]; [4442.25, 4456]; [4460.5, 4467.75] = -0.07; 33.1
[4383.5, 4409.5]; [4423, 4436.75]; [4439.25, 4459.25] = -0.30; 30.8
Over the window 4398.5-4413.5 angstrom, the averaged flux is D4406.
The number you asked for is 29.1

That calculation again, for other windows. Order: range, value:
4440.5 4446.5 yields 33.1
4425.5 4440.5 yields 32.7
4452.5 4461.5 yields 28.2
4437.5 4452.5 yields 35.3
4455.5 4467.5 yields 31.5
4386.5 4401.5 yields 30.9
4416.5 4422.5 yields 35.7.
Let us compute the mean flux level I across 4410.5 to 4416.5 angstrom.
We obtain 30.4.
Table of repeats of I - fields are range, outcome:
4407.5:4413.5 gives 34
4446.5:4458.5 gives 32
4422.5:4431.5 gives 31.9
